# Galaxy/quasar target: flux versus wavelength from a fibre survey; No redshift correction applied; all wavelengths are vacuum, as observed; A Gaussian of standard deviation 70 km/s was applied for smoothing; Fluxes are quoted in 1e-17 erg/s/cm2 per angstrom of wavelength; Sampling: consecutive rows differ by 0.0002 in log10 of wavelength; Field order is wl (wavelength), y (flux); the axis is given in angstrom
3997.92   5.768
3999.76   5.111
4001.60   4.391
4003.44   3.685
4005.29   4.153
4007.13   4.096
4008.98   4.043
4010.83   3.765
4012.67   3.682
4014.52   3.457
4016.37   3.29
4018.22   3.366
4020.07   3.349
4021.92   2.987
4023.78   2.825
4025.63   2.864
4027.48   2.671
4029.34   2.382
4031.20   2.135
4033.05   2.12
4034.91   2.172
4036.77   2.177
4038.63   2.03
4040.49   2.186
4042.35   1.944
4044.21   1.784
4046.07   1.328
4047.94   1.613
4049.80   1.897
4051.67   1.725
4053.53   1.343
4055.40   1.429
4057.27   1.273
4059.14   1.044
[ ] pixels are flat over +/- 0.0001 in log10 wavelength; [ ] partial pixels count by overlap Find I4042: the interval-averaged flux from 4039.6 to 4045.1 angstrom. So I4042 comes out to 1.97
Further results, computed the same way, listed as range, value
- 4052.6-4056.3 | 1.39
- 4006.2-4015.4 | 3.81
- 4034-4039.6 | 2.13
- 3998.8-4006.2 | 4.34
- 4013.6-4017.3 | 3.37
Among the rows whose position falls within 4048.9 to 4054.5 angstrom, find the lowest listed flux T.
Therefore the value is 1.343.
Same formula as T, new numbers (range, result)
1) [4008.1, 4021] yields 3.29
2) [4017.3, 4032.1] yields 2.135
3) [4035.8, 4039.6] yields 2.03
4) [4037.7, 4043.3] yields 1.944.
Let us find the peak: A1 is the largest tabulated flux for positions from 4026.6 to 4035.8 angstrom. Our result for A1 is 2.671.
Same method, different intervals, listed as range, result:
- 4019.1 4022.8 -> 3.349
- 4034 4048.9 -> 2.186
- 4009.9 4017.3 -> 3.765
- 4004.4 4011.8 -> 4.153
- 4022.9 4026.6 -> 2.864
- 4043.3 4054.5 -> 1.897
